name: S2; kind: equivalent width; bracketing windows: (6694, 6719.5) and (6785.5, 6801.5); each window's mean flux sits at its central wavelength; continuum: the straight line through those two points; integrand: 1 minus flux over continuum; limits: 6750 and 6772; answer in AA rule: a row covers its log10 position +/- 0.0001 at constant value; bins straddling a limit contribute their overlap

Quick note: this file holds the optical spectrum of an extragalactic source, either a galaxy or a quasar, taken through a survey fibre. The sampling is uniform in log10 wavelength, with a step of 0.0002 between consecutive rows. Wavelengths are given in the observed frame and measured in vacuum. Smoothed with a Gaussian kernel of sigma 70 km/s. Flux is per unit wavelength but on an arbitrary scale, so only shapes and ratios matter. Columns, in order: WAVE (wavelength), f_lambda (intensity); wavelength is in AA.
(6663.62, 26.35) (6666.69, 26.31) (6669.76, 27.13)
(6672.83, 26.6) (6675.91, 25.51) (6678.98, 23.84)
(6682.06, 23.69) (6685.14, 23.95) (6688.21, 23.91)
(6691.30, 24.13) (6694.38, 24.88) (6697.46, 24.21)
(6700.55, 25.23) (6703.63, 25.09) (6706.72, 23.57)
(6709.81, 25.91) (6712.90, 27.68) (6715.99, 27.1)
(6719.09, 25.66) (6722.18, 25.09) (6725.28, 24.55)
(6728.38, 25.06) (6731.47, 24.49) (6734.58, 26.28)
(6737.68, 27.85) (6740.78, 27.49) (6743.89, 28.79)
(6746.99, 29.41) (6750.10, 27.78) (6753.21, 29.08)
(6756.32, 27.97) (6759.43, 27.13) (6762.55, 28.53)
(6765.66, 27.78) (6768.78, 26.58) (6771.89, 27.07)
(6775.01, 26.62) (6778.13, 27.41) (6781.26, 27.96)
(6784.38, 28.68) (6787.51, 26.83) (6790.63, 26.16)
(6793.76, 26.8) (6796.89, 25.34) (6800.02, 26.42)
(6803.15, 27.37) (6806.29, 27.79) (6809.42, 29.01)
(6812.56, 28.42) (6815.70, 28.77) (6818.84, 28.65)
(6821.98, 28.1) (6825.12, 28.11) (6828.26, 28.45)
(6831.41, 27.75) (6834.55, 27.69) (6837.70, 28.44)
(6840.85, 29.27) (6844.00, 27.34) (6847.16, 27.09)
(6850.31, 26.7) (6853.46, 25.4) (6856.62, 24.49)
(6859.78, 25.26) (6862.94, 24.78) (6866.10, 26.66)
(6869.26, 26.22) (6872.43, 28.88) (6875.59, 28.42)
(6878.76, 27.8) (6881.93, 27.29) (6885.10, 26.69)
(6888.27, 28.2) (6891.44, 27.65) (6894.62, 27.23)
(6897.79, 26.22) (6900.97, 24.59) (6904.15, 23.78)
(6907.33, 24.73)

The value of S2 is -1.5 AA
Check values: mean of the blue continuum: 25.5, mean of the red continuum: 26.4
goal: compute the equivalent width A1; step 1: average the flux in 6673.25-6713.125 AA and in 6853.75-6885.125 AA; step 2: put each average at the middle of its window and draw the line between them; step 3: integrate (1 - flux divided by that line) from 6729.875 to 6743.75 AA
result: -0.9 AA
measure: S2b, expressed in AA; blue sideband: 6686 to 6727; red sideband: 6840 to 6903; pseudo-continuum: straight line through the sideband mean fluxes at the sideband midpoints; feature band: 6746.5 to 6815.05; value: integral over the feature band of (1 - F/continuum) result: -4.4 AA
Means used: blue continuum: 25.1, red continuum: 26.8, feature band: 27.5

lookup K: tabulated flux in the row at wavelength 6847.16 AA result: 27.09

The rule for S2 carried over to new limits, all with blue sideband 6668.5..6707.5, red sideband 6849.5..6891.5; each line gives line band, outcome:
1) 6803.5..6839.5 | -2.9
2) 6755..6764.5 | -0.9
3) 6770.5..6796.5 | -1.3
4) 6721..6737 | 0.0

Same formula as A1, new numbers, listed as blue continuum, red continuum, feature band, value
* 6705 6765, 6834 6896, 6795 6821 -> -0.7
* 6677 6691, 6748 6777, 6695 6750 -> -0.8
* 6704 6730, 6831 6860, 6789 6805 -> 0.0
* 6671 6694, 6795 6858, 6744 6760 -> -1.5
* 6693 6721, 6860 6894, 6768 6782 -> -0.5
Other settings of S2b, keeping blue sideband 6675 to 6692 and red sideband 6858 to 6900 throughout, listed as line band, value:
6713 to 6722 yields -0.6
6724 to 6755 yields -2.7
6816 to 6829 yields -1.1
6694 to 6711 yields -0.3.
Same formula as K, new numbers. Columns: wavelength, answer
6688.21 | 23.91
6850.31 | 26.7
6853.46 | 25.4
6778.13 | 27.41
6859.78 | 25.26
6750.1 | 27.78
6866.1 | 26.66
